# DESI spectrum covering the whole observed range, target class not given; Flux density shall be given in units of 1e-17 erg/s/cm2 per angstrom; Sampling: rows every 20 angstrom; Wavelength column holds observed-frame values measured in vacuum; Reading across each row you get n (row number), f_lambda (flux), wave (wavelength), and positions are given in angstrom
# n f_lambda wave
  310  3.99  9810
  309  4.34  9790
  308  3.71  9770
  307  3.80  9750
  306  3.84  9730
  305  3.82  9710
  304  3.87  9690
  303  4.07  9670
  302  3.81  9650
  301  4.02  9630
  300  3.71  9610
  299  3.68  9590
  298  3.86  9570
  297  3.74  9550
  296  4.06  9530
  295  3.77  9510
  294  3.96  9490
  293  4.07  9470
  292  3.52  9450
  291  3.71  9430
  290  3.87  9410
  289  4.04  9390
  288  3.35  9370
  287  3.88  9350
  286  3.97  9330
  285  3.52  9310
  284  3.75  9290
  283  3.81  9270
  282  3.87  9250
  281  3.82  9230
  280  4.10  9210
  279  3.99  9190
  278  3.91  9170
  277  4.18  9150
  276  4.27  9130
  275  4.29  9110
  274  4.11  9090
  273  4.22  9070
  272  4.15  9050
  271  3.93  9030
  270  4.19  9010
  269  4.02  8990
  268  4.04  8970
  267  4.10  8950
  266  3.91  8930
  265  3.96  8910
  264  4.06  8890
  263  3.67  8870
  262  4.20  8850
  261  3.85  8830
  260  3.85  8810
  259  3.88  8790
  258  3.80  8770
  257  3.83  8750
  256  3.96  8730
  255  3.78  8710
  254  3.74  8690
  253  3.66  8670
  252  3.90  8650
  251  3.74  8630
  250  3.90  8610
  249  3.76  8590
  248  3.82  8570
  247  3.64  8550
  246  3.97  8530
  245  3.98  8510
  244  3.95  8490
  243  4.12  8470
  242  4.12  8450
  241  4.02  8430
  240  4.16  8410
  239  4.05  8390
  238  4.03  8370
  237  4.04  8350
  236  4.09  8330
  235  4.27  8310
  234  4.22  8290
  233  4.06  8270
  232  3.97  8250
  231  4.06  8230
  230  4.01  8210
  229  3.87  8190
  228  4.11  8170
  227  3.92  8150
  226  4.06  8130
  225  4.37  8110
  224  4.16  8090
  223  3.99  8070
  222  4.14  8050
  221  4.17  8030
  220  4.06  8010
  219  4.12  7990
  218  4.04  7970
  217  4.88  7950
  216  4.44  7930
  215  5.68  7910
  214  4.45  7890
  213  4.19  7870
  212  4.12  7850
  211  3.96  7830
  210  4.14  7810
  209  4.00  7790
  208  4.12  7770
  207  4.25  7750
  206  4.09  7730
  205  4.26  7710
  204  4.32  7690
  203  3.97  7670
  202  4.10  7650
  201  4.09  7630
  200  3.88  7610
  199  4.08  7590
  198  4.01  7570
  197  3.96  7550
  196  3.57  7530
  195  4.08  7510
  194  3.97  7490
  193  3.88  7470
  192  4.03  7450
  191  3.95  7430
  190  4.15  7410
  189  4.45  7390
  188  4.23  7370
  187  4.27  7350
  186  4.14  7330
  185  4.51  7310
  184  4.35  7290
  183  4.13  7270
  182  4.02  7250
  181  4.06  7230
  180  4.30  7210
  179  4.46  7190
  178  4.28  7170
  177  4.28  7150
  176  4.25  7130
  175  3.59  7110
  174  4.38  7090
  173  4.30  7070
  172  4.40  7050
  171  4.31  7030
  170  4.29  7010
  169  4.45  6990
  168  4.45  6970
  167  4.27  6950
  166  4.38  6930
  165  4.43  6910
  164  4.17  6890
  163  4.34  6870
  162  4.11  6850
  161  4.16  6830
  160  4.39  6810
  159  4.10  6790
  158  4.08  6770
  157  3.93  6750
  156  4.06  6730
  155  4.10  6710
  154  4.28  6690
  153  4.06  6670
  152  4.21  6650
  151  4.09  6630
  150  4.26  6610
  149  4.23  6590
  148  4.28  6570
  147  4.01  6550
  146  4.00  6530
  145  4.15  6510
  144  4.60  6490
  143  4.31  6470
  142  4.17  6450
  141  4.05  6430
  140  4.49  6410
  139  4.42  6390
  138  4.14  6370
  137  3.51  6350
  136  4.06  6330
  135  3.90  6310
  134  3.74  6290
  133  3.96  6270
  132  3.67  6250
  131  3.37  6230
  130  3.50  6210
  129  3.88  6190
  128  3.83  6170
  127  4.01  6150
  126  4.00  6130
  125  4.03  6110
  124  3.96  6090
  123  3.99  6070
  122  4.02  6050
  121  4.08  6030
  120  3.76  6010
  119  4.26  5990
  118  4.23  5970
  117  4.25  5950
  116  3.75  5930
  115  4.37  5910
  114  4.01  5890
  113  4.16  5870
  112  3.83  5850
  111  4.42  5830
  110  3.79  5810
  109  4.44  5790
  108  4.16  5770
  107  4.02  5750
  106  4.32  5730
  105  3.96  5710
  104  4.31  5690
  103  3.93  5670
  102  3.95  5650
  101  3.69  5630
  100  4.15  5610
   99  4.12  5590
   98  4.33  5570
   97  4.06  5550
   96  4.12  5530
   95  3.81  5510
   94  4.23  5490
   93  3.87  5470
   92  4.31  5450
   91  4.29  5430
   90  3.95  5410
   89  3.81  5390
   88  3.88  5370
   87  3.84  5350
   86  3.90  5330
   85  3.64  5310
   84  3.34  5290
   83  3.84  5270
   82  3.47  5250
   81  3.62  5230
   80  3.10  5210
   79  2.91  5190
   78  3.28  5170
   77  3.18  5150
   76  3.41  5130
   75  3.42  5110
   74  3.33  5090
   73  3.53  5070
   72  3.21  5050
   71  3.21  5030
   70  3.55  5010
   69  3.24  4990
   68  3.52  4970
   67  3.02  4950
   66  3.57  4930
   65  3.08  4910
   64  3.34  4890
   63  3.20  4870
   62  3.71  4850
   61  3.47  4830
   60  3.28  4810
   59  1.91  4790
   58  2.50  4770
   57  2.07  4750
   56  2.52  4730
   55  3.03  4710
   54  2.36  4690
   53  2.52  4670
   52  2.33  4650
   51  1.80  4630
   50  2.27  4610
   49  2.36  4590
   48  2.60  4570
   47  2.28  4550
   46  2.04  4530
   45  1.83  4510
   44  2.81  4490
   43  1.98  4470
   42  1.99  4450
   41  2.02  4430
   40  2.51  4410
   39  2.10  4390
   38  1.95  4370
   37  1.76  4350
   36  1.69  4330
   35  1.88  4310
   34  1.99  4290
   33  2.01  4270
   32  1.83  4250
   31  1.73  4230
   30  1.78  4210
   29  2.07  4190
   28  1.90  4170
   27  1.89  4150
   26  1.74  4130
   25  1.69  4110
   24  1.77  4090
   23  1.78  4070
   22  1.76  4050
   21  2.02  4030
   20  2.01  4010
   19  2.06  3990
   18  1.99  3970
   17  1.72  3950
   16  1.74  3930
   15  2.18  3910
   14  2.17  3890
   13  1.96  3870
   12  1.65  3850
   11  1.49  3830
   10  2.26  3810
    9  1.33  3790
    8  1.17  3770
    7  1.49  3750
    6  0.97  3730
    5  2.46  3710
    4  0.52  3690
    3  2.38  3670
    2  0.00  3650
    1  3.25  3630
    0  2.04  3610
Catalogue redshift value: 0.21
